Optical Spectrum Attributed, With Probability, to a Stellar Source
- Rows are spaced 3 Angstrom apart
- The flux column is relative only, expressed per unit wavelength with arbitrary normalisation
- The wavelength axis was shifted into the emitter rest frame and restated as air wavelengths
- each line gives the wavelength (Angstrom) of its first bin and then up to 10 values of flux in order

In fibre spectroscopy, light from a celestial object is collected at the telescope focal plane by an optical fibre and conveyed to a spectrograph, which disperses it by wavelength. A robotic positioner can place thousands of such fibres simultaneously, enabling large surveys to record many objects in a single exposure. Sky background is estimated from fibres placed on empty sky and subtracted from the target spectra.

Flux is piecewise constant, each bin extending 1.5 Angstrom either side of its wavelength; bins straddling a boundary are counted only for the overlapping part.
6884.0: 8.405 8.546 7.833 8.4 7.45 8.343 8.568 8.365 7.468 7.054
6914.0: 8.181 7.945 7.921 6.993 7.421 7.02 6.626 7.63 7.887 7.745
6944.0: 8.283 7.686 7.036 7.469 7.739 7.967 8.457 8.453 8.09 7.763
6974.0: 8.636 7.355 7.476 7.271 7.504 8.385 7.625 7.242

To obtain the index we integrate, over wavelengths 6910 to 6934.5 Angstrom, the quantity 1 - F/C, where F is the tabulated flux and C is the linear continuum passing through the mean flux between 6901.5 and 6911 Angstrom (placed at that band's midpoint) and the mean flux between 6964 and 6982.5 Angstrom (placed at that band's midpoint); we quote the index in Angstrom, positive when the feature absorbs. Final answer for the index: 1.6 Angstrom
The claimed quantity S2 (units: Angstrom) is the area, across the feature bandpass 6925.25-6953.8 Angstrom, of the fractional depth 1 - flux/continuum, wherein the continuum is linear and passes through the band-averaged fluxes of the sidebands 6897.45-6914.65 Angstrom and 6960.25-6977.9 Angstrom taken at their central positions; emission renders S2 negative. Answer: 2.1 Angstrom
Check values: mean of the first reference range 7.99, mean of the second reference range 8.15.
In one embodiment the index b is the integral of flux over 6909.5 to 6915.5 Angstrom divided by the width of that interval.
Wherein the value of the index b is 7.62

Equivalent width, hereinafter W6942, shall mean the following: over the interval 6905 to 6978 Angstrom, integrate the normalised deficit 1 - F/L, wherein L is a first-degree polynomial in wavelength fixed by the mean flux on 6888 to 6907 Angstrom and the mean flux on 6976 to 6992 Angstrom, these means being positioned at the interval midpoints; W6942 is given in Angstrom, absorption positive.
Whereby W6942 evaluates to 1.4 Angstrom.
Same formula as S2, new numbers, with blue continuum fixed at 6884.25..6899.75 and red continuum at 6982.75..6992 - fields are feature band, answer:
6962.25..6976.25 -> -0.7 Angstrom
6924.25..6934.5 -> 1.2 Angstrom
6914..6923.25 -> 0.3 Angstrom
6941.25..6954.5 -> 0.5 Angstrom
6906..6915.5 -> 0.5 Angstrom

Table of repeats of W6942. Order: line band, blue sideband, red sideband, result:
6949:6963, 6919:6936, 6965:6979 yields 0.0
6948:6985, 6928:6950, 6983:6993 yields -0.7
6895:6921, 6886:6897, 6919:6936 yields -0.8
